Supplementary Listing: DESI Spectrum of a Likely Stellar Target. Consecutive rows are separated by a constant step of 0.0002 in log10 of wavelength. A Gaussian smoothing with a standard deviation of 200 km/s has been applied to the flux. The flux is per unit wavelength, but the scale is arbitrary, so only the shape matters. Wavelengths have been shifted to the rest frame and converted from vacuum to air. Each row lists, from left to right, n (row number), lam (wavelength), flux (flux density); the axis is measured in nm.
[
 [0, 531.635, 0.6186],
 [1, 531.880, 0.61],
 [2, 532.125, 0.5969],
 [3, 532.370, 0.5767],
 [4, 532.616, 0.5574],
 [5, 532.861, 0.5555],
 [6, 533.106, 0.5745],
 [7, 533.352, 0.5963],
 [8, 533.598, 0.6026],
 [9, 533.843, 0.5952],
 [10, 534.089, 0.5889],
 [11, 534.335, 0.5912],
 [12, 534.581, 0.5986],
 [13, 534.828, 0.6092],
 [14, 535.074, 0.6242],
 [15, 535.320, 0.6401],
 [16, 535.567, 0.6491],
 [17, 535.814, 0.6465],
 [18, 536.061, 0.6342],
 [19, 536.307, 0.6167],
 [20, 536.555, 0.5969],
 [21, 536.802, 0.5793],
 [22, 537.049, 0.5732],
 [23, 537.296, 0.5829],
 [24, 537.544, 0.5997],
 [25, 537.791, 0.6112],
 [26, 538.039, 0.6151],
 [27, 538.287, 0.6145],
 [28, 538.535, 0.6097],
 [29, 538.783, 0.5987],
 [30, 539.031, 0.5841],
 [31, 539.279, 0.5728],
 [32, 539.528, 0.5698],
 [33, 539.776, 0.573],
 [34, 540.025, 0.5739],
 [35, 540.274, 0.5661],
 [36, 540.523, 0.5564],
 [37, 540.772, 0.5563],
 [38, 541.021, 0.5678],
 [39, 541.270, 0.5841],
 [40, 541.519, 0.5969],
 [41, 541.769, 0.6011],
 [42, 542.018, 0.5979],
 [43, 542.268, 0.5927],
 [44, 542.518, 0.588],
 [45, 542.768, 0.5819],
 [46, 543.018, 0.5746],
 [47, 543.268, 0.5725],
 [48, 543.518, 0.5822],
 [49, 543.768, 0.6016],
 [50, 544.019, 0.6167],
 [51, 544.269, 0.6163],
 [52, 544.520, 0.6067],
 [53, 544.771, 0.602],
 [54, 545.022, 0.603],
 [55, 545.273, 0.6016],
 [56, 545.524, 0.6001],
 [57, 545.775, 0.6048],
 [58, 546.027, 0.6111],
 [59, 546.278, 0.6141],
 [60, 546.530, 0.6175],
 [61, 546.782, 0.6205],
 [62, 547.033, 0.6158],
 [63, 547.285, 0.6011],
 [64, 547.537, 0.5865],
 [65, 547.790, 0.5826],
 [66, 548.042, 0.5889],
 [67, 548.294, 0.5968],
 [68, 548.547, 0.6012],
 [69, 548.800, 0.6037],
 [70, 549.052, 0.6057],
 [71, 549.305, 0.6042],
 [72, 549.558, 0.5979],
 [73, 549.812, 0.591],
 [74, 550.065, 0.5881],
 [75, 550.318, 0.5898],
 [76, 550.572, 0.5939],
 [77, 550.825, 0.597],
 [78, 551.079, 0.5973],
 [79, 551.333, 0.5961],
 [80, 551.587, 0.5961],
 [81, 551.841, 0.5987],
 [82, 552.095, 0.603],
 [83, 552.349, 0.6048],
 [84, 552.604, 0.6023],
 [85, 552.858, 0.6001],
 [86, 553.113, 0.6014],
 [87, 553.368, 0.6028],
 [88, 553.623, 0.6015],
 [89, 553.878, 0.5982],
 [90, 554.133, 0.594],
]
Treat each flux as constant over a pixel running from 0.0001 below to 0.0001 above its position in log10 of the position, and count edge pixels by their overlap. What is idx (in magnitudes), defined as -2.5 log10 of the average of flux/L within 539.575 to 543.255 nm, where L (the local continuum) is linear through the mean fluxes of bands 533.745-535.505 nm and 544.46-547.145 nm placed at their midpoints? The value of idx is 0.054 mag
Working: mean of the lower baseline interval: 0.608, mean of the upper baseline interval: 0.609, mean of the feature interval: 0.579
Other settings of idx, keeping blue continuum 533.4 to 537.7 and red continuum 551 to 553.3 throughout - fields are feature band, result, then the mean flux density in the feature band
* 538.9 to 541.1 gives 0.07 mag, 0.569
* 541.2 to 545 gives 0.02 mag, 0.595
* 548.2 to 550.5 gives 0.01 mag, 0.597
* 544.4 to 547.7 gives -0.01 mag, 0.606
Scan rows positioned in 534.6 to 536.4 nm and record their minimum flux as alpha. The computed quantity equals 0.6092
